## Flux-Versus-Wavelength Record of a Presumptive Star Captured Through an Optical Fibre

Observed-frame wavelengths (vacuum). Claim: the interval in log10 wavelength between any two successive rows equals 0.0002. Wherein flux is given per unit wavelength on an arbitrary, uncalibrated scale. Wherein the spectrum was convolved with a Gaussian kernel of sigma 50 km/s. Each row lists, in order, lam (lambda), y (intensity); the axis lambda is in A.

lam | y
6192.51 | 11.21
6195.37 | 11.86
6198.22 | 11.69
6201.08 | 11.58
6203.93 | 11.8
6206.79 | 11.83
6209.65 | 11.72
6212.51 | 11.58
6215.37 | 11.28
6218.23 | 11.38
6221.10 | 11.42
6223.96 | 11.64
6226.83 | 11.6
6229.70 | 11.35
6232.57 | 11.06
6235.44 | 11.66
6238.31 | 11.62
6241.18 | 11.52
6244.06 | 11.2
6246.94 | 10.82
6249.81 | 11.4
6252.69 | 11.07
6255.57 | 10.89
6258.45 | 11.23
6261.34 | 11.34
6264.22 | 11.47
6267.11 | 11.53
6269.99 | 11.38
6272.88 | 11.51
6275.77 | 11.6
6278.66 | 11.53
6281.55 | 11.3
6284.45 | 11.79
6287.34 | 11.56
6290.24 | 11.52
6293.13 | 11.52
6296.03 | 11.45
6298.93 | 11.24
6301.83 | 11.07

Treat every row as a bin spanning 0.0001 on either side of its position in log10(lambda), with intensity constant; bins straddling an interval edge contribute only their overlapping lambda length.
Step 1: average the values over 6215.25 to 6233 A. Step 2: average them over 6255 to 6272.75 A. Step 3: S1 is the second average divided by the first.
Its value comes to 1.0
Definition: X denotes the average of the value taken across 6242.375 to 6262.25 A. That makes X 11.1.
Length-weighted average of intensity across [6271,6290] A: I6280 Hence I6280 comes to 11.5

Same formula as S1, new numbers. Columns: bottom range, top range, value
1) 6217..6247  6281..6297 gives 1.01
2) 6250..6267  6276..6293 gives 1.03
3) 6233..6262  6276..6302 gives 1.02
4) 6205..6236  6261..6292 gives 1.00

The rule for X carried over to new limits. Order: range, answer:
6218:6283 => 11.4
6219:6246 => 11.4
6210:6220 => 11.4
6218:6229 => 11.5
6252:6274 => 11.3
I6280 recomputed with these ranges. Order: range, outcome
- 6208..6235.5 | 11.5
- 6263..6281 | 11.5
